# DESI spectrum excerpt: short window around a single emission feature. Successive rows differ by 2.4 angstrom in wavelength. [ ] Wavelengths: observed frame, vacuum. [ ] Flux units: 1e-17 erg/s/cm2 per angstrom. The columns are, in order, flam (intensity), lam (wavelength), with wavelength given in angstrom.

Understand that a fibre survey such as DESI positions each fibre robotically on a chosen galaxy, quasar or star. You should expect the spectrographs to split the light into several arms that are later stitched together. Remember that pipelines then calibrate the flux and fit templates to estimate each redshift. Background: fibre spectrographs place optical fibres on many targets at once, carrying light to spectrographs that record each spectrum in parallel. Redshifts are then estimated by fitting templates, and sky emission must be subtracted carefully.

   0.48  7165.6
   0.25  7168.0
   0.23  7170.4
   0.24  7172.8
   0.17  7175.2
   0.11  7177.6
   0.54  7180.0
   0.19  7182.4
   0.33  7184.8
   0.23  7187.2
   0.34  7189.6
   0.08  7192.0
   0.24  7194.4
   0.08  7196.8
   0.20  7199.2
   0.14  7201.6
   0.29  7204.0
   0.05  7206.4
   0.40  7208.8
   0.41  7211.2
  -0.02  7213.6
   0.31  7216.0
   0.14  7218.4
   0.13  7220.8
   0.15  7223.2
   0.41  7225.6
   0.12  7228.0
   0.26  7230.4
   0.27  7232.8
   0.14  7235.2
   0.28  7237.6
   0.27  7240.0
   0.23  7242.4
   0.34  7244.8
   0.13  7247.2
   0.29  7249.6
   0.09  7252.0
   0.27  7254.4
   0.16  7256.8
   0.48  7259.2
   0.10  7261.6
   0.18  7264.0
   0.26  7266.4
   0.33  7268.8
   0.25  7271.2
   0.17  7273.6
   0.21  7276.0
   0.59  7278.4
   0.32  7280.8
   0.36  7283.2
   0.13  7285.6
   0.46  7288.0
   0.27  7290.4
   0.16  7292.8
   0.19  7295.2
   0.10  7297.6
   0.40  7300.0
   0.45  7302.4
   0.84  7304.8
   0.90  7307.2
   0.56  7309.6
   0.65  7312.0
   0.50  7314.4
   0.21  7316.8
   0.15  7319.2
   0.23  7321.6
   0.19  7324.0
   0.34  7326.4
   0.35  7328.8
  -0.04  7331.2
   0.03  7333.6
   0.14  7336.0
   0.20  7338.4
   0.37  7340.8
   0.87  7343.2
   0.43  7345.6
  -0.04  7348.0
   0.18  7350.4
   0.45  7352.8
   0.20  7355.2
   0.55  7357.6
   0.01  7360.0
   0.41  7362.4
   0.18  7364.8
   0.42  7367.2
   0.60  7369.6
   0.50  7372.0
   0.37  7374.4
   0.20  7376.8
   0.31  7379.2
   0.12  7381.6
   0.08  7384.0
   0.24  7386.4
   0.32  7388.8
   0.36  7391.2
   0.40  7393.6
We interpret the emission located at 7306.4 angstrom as [O II] 3727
